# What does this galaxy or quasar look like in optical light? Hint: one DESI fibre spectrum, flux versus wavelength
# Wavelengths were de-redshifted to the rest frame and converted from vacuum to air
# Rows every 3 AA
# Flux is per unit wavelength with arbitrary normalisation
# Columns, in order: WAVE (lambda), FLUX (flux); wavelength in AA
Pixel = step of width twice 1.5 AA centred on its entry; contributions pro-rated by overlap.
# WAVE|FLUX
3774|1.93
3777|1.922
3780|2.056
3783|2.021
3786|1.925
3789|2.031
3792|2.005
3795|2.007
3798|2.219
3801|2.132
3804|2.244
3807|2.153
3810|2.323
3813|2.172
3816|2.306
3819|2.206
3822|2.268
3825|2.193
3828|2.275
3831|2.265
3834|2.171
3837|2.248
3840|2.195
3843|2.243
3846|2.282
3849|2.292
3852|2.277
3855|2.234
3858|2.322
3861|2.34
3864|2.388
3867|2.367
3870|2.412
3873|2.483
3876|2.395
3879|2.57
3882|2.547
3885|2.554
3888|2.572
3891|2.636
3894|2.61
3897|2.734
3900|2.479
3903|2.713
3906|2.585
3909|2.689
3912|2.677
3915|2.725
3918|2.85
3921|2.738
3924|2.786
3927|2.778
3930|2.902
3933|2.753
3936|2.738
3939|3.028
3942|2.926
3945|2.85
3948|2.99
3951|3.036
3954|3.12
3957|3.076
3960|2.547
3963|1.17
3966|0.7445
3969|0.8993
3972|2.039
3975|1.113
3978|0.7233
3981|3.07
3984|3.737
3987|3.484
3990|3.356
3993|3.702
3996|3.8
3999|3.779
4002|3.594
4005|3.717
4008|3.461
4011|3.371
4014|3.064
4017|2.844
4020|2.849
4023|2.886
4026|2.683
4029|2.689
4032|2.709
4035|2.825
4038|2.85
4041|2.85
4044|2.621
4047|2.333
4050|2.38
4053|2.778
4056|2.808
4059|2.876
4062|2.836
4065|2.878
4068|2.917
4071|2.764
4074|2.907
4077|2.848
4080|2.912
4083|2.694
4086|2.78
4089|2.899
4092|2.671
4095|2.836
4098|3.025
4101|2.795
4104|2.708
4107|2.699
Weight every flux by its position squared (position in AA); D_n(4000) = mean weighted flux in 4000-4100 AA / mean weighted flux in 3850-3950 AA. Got 1.18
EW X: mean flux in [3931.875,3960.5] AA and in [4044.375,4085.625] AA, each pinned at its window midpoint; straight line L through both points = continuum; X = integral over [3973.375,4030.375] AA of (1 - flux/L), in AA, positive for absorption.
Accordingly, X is -4.1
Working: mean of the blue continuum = 2.92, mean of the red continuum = 2.76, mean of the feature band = 3.05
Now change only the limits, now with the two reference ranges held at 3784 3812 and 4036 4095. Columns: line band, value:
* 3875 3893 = -1.7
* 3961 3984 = 8.8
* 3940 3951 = -2.1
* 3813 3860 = -0.9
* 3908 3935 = -3.9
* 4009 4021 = -1.9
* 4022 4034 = -0.3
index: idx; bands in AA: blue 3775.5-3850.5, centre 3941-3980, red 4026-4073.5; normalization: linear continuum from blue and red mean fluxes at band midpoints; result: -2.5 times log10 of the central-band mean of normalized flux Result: 0.20 mag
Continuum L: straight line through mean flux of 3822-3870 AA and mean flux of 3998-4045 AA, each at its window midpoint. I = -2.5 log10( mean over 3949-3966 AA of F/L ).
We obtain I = 0.13 mag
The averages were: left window 2.28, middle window 2.44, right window 3.05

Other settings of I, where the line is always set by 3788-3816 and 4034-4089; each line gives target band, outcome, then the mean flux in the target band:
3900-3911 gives -0.10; 2.64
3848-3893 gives -0.05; 2.43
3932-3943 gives -0.16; 2.86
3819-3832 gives -0.02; 2.24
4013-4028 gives -0.07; 2.85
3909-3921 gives -0.13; 2.74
